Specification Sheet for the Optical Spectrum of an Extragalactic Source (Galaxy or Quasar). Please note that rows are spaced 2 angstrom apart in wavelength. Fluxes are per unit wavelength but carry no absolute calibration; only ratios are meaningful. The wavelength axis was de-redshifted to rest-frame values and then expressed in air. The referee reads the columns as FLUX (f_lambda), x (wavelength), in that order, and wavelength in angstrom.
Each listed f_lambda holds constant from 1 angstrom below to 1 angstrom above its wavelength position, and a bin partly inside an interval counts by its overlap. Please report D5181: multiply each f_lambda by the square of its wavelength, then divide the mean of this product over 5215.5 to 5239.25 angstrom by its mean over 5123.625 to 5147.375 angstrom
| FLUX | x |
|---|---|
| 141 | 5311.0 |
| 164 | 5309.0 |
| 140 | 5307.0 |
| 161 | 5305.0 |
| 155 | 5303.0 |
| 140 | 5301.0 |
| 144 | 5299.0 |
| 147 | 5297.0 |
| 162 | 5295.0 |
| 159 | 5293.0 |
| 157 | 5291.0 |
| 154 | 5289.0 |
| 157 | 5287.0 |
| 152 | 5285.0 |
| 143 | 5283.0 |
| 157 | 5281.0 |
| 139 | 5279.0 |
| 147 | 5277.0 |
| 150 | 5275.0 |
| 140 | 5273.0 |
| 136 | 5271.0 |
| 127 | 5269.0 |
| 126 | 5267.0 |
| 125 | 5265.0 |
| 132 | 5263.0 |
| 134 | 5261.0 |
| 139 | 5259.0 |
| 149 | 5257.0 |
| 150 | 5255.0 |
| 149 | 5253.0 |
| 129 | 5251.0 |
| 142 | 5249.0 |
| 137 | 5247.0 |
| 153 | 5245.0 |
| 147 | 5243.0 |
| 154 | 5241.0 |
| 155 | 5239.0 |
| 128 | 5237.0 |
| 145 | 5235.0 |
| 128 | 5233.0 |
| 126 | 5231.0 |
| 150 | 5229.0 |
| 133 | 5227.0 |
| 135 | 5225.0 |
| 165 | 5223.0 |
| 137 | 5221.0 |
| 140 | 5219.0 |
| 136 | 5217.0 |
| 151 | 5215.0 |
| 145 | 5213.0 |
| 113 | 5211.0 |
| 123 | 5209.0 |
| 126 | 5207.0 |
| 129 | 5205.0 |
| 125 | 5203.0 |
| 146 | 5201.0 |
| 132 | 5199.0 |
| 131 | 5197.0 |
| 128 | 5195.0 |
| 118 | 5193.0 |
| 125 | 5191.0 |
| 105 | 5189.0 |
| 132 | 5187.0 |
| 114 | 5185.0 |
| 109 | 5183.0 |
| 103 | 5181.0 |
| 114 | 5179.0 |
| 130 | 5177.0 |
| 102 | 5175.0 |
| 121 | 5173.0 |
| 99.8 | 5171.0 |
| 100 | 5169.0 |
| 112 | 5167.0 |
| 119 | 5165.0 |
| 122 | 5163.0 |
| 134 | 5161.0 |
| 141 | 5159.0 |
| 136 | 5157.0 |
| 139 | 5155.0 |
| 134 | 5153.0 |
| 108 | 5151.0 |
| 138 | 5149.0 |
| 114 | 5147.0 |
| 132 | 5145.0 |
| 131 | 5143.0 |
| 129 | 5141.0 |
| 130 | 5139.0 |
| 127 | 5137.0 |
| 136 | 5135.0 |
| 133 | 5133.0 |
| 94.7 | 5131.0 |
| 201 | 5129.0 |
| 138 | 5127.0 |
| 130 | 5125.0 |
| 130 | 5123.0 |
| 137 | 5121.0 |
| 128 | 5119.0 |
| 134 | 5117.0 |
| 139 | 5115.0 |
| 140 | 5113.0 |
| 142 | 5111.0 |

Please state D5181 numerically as 1.1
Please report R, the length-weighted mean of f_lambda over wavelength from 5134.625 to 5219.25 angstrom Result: 125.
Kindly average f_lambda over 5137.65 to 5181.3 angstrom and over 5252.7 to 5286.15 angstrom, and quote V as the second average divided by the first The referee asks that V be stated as 1.15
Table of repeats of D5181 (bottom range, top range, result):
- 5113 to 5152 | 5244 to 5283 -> 1.11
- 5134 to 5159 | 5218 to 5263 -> 1.13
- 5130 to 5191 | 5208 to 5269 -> 1.18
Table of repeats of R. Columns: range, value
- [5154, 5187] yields 119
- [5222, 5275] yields 140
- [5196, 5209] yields 131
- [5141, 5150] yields 129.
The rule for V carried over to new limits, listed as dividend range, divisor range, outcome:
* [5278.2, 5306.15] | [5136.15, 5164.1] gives 1.17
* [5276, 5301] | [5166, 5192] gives 1.34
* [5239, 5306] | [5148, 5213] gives 1.19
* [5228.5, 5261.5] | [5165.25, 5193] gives 1.26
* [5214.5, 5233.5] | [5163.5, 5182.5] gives 1.26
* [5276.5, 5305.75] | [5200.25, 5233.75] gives 1.12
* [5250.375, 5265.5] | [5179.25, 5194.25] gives 1.21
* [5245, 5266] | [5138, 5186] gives 1.15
